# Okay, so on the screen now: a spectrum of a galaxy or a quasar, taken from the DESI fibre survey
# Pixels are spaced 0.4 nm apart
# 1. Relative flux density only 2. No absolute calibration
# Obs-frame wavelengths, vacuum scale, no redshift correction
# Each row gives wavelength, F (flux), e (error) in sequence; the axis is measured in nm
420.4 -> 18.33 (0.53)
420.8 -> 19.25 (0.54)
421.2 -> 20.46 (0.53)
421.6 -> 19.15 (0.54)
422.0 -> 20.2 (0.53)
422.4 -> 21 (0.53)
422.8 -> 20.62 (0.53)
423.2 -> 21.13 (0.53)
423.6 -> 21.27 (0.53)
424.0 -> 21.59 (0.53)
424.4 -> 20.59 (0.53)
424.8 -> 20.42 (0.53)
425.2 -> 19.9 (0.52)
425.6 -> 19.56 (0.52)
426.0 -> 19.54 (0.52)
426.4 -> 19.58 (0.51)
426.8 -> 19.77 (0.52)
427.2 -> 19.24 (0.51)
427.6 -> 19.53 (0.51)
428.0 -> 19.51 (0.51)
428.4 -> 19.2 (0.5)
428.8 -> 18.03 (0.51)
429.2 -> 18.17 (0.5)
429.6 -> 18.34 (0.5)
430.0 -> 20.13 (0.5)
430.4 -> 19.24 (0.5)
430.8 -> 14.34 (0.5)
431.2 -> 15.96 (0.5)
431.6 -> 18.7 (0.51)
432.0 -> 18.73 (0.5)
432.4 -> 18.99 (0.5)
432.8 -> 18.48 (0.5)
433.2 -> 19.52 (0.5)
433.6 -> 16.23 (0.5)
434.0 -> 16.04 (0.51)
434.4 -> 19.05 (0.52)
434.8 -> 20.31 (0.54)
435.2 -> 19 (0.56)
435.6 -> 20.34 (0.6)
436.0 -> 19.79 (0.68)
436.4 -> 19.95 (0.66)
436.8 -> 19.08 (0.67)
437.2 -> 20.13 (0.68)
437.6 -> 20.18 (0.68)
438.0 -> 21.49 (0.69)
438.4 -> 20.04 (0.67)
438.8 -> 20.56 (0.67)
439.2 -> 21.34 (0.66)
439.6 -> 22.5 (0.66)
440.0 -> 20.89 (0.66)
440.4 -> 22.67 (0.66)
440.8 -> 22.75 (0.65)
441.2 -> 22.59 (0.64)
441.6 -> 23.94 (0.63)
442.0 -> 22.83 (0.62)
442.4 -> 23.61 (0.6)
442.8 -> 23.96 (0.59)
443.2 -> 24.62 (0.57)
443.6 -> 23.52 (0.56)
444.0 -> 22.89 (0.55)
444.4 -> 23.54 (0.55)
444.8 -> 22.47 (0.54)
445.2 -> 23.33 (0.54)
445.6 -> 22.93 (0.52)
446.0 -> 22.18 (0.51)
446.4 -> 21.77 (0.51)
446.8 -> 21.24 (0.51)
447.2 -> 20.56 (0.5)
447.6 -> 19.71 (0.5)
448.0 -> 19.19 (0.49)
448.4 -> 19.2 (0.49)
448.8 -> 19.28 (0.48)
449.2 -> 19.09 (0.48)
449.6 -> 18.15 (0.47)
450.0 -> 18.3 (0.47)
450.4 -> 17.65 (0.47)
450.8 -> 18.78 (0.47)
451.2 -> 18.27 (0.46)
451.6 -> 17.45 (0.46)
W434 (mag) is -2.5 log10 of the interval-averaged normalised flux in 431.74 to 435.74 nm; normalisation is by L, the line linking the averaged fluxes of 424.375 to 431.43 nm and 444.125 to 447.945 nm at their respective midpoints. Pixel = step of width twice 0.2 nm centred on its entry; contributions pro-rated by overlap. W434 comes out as 0.07 mag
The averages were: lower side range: 18.9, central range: 18.6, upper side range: 21.9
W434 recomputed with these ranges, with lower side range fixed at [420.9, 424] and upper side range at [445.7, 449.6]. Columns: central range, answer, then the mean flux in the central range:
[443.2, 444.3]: -0.16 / 23.5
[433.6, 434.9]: 0.14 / 18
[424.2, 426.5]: 0.03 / 19.9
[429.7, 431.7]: 0.16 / 17.7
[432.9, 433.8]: 0.14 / 17.9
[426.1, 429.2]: 0.07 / 19.2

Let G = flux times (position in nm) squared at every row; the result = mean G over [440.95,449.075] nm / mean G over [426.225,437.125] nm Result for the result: 1.3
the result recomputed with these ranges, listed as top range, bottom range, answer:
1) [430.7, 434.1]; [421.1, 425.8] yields 0.89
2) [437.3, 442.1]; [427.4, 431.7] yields 1.25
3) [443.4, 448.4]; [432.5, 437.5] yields 1.21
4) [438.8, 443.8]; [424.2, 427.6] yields 1.24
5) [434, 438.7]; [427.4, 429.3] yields 1.09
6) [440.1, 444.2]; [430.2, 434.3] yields 1.38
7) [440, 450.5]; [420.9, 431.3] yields 1.21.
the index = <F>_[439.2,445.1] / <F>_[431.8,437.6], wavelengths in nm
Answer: 1.21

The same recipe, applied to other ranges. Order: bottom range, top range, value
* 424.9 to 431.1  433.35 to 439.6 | 1.04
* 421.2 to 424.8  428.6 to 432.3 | 0.87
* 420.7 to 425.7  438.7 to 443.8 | 1.12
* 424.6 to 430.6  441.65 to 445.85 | 1.21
